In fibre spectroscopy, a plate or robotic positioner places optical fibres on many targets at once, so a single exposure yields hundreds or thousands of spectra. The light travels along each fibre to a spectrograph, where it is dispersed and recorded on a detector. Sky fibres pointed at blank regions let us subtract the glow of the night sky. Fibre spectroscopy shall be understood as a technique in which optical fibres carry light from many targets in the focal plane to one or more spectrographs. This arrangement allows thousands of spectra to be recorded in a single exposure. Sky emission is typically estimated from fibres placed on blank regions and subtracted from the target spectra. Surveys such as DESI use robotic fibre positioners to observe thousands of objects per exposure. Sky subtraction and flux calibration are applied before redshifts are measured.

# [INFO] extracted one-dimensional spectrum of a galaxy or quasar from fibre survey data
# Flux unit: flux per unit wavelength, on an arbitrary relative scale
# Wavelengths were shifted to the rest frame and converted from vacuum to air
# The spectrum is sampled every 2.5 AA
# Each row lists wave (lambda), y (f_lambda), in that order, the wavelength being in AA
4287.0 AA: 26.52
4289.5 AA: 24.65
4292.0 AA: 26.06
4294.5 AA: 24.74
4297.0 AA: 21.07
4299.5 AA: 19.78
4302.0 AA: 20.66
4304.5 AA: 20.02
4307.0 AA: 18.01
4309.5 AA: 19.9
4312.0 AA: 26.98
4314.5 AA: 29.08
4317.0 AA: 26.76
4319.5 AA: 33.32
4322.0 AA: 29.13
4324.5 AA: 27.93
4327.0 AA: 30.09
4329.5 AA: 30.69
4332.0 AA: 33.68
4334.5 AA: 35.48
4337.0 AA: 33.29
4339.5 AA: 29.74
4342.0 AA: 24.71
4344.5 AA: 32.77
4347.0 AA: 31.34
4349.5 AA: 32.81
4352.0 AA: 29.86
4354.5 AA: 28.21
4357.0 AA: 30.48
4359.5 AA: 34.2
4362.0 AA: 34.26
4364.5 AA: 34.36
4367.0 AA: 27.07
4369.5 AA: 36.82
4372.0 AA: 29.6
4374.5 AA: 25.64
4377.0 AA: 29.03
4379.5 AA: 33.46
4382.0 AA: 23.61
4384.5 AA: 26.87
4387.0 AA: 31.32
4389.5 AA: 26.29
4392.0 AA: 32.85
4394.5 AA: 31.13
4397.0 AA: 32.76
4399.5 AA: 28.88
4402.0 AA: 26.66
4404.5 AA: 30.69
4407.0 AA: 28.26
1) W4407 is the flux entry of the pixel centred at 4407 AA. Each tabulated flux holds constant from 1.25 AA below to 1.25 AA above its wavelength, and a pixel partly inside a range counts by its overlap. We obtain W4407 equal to 28.26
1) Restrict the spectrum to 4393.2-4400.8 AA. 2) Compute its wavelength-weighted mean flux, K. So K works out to 30.9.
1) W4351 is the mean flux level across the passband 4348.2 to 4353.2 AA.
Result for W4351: 31.3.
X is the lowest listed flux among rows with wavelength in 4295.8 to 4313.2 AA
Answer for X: 18.01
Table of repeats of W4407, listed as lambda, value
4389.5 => 26.29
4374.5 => 25.64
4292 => 26.06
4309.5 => 19.9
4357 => 30.48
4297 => 21.07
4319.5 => 33.32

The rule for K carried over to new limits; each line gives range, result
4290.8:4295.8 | 25.4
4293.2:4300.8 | 21.9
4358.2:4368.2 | 32.5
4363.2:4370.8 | 32.7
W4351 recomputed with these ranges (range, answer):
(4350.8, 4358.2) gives 29.5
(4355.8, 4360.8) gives 32.4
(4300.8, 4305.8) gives 20.3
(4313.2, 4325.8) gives 29.2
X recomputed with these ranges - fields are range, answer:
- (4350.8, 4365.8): 28.21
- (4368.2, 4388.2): 23.61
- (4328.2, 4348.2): 24.71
